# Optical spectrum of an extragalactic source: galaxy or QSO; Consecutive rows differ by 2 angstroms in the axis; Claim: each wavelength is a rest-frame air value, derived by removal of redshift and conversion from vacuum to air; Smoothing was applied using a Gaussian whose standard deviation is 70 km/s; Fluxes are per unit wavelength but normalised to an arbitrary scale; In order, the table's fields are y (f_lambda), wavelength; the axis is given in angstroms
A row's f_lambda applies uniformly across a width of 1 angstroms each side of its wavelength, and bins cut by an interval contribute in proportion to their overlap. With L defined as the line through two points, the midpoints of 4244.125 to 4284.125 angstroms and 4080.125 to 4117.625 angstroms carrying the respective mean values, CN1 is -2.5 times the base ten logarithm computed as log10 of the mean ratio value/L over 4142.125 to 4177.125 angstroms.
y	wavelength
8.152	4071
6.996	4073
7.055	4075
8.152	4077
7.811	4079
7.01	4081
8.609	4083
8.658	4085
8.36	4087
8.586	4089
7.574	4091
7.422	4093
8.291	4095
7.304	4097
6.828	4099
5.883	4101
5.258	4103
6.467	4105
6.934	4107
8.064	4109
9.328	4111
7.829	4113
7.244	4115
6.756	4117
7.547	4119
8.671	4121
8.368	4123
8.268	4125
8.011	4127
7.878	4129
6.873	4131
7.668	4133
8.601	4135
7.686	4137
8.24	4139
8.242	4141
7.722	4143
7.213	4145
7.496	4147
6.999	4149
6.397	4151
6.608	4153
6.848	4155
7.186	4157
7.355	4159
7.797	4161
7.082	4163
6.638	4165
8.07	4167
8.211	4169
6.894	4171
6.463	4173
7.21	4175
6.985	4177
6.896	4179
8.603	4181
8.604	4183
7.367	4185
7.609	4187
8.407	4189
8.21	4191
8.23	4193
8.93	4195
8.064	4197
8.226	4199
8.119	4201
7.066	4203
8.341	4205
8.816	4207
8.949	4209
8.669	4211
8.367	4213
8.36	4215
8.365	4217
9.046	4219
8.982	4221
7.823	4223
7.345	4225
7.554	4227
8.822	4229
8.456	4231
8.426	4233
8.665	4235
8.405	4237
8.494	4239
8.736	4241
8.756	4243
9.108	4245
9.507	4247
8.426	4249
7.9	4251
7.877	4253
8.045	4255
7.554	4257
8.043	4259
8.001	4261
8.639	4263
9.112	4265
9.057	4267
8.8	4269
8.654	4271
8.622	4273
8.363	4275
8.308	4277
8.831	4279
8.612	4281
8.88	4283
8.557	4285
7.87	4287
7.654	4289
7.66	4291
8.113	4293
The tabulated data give 0.10 mag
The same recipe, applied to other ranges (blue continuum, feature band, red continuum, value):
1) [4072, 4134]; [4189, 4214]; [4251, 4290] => -0.04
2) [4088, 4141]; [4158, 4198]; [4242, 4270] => 0.05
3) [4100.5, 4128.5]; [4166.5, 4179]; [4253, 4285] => 0.09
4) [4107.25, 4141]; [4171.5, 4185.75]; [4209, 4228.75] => 0.10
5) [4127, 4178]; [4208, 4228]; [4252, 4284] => -0.05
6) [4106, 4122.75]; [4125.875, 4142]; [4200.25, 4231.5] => 0.00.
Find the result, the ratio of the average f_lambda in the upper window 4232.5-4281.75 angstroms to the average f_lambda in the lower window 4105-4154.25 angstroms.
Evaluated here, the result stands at 1.11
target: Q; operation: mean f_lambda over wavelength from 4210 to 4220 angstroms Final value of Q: 8.56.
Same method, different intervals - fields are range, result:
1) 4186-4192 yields 8.08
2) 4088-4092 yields 8.08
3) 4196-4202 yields 8.14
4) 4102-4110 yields 6.68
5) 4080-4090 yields 8.24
